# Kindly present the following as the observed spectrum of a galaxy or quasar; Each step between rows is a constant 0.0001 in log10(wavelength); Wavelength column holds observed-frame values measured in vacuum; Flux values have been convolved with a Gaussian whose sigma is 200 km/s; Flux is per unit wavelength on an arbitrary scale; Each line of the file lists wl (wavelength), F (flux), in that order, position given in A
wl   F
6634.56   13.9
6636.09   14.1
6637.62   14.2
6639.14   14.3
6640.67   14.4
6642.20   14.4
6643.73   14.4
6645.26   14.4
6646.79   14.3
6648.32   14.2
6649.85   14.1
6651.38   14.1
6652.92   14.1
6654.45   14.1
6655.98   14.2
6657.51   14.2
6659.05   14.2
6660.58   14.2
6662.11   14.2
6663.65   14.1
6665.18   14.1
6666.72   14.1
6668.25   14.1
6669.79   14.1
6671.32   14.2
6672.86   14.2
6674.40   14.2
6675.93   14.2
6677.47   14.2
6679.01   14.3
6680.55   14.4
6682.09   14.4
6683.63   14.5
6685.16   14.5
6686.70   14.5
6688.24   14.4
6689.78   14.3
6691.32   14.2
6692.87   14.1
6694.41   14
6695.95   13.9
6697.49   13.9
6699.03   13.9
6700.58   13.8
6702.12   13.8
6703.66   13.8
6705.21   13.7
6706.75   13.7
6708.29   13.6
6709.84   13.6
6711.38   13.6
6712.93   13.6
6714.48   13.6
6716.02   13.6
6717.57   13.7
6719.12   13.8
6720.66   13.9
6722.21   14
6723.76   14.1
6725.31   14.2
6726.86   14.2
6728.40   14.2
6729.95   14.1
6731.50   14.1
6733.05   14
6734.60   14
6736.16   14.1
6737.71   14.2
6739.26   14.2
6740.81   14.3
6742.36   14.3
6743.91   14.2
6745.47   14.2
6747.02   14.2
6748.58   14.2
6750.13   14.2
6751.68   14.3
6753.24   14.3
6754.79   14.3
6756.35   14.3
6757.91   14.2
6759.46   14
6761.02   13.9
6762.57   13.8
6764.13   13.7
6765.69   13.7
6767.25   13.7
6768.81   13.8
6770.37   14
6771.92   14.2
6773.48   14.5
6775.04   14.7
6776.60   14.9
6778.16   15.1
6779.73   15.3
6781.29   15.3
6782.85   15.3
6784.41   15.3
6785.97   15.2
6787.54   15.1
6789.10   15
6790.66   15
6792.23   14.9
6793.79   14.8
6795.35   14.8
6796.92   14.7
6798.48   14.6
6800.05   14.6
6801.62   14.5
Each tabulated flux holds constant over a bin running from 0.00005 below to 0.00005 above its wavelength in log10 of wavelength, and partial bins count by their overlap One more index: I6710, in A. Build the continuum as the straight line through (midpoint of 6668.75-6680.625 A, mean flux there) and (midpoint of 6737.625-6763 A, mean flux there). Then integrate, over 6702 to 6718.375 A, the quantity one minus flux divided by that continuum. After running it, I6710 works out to 0.6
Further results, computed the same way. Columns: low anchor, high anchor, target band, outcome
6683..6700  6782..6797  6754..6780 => 1.08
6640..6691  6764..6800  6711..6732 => 0.80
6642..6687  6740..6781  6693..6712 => 0.61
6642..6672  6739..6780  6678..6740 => 0.85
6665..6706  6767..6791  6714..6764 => 1.49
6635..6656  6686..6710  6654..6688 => -0.35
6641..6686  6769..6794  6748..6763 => 0.60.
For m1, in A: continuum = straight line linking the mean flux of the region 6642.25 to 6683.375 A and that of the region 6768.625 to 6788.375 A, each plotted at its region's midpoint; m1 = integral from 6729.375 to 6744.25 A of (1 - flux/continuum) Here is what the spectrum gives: 0.5 A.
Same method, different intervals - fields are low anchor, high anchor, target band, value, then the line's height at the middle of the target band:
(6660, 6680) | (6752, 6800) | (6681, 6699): 0.0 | 14.2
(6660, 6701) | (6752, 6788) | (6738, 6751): 0.1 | 14.4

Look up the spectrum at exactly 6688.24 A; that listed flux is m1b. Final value 14.4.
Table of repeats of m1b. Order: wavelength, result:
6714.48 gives 13.6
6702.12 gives 13.8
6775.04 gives 14.7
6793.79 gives 14.8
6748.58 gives 14.2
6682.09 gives 14.4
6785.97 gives 15.2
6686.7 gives 14.5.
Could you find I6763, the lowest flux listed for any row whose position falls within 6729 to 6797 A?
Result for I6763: 13.7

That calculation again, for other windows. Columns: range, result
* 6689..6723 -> 13.6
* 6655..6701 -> 13.8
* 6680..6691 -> 14.3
